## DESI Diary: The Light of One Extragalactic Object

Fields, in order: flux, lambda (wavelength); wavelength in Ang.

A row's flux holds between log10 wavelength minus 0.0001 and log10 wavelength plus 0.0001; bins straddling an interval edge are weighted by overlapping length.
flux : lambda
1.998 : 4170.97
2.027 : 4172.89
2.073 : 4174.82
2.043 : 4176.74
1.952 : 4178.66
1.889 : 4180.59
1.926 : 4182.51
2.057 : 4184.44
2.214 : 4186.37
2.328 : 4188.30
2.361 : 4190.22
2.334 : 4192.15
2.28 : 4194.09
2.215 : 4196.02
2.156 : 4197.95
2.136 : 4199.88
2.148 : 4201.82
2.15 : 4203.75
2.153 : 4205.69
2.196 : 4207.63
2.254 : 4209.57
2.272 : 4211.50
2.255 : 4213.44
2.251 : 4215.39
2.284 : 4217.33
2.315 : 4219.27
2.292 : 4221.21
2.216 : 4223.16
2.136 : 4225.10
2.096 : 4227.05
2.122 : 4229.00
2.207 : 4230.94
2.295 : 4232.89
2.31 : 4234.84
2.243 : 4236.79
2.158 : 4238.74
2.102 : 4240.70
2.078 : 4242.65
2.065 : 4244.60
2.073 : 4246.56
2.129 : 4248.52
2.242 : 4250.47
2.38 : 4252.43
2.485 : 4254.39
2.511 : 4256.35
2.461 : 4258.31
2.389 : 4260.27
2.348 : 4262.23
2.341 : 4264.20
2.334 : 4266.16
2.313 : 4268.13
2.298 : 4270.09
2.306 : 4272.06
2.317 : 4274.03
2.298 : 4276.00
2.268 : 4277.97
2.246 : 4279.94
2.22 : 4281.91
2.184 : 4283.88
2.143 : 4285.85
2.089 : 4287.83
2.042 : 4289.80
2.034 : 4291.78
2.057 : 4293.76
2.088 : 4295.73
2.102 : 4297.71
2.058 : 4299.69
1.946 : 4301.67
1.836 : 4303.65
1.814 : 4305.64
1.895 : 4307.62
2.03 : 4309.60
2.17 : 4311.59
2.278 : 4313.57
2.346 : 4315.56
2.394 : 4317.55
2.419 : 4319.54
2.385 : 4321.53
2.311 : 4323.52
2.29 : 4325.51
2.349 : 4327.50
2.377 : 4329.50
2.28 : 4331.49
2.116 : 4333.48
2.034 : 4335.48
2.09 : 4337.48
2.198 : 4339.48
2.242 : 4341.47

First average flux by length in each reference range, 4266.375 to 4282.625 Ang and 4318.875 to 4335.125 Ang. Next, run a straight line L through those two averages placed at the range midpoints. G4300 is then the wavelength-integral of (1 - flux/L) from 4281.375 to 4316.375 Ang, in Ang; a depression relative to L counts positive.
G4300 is 3.4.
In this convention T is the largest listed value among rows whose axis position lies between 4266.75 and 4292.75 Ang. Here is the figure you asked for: 2.317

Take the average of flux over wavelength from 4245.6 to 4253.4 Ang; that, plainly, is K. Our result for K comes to 2.21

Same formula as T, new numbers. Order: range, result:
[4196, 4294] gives 2.511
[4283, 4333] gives 2.419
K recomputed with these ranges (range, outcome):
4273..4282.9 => 2.27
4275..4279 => 2.28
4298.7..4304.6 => 1.95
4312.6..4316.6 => 2.31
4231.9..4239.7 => 2.25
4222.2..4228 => 2.15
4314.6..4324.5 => 2.37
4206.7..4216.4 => 2.25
